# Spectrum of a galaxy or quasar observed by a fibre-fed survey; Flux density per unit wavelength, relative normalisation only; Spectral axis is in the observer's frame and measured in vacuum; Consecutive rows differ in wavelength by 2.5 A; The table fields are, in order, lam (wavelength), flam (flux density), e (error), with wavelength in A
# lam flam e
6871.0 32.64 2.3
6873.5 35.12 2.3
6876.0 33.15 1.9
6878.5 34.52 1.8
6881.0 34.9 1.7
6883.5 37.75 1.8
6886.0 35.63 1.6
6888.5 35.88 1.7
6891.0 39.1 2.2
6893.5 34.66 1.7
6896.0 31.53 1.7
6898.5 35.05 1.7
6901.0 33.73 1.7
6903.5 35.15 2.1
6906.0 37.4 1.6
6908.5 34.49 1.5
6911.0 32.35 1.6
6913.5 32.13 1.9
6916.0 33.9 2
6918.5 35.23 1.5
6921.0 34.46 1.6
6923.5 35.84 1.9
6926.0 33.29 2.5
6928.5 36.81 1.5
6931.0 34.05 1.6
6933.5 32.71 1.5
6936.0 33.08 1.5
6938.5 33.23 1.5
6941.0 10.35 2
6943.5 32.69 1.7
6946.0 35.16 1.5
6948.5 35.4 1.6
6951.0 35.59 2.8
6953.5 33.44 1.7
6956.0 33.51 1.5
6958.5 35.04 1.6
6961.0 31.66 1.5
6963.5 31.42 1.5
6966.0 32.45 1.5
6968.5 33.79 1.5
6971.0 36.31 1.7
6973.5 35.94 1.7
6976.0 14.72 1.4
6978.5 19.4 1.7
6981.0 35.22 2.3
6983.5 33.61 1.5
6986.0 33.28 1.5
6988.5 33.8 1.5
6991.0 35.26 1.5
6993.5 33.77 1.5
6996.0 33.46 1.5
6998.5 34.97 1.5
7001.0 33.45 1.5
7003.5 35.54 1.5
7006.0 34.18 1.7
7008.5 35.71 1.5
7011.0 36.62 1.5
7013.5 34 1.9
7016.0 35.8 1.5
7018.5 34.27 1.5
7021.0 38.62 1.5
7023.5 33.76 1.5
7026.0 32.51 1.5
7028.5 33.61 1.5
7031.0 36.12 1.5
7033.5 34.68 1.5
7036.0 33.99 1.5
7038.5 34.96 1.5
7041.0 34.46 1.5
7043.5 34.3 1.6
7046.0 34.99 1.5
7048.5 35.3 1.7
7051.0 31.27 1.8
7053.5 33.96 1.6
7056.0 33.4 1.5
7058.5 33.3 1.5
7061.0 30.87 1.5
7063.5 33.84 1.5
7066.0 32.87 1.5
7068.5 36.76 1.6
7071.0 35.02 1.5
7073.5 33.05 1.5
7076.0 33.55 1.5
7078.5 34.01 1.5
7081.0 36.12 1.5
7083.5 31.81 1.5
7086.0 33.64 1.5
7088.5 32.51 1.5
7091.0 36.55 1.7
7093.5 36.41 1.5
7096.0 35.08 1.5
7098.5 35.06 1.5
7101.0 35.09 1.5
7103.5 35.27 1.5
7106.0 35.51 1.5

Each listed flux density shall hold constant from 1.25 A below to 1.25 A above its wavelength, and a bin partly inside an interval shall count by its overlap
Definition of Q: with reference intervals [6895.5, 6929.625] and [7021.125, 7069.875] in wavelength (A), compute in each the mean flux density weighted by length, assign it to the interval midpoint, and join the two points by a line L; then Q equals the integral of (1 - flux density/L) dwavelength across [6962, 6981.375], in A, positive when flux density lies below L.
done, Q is 2.6 A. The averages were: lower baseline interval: 34.4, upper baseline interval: 34.1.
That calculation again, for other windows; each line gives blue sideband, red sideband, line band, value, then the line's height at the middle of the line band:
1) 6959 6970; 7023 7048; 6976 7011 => 0.72 A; 33.3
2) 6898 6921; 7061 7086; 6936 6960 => 1.81 A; 34.3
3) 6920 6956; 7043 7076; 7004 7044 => -1.75 A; 33.4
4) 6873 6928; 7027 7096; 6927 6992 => 5.13 A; 34.6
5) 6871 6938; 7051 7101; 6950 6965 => 0.46 A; 34.5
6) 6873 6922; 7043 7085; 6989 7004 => -0.06 A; 34.2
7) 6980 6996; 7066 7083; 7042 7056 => 0.18 A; 34.4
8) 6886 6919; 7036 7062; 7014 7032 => -0.53 A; 33.9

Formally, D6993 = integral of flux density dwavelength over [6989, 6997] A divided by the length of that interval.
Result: 34.2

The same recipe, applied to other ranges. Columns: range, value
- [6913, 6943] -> 32.1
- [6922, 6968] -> 32.6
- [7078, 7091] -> 33.9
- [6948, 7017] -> 33.1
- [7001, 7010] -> 34.9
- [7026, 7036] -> 34.4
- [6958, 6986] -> 30.9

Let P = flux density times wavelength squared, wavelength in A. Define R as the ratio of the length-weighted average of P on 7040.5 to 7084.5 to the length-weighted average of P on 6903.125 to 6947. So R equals 1.07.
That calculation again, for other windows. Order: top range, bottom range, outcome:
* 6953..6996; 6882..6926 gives 0.93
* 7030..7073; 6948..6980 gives 1.11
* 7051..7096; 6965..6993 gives 1.11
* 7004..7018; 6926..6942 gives 1.18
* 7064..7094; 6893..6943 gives 1.09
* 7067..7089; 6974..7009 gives 1.10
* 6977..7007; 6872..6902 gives 0.96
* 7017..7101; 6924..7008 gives 1.09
